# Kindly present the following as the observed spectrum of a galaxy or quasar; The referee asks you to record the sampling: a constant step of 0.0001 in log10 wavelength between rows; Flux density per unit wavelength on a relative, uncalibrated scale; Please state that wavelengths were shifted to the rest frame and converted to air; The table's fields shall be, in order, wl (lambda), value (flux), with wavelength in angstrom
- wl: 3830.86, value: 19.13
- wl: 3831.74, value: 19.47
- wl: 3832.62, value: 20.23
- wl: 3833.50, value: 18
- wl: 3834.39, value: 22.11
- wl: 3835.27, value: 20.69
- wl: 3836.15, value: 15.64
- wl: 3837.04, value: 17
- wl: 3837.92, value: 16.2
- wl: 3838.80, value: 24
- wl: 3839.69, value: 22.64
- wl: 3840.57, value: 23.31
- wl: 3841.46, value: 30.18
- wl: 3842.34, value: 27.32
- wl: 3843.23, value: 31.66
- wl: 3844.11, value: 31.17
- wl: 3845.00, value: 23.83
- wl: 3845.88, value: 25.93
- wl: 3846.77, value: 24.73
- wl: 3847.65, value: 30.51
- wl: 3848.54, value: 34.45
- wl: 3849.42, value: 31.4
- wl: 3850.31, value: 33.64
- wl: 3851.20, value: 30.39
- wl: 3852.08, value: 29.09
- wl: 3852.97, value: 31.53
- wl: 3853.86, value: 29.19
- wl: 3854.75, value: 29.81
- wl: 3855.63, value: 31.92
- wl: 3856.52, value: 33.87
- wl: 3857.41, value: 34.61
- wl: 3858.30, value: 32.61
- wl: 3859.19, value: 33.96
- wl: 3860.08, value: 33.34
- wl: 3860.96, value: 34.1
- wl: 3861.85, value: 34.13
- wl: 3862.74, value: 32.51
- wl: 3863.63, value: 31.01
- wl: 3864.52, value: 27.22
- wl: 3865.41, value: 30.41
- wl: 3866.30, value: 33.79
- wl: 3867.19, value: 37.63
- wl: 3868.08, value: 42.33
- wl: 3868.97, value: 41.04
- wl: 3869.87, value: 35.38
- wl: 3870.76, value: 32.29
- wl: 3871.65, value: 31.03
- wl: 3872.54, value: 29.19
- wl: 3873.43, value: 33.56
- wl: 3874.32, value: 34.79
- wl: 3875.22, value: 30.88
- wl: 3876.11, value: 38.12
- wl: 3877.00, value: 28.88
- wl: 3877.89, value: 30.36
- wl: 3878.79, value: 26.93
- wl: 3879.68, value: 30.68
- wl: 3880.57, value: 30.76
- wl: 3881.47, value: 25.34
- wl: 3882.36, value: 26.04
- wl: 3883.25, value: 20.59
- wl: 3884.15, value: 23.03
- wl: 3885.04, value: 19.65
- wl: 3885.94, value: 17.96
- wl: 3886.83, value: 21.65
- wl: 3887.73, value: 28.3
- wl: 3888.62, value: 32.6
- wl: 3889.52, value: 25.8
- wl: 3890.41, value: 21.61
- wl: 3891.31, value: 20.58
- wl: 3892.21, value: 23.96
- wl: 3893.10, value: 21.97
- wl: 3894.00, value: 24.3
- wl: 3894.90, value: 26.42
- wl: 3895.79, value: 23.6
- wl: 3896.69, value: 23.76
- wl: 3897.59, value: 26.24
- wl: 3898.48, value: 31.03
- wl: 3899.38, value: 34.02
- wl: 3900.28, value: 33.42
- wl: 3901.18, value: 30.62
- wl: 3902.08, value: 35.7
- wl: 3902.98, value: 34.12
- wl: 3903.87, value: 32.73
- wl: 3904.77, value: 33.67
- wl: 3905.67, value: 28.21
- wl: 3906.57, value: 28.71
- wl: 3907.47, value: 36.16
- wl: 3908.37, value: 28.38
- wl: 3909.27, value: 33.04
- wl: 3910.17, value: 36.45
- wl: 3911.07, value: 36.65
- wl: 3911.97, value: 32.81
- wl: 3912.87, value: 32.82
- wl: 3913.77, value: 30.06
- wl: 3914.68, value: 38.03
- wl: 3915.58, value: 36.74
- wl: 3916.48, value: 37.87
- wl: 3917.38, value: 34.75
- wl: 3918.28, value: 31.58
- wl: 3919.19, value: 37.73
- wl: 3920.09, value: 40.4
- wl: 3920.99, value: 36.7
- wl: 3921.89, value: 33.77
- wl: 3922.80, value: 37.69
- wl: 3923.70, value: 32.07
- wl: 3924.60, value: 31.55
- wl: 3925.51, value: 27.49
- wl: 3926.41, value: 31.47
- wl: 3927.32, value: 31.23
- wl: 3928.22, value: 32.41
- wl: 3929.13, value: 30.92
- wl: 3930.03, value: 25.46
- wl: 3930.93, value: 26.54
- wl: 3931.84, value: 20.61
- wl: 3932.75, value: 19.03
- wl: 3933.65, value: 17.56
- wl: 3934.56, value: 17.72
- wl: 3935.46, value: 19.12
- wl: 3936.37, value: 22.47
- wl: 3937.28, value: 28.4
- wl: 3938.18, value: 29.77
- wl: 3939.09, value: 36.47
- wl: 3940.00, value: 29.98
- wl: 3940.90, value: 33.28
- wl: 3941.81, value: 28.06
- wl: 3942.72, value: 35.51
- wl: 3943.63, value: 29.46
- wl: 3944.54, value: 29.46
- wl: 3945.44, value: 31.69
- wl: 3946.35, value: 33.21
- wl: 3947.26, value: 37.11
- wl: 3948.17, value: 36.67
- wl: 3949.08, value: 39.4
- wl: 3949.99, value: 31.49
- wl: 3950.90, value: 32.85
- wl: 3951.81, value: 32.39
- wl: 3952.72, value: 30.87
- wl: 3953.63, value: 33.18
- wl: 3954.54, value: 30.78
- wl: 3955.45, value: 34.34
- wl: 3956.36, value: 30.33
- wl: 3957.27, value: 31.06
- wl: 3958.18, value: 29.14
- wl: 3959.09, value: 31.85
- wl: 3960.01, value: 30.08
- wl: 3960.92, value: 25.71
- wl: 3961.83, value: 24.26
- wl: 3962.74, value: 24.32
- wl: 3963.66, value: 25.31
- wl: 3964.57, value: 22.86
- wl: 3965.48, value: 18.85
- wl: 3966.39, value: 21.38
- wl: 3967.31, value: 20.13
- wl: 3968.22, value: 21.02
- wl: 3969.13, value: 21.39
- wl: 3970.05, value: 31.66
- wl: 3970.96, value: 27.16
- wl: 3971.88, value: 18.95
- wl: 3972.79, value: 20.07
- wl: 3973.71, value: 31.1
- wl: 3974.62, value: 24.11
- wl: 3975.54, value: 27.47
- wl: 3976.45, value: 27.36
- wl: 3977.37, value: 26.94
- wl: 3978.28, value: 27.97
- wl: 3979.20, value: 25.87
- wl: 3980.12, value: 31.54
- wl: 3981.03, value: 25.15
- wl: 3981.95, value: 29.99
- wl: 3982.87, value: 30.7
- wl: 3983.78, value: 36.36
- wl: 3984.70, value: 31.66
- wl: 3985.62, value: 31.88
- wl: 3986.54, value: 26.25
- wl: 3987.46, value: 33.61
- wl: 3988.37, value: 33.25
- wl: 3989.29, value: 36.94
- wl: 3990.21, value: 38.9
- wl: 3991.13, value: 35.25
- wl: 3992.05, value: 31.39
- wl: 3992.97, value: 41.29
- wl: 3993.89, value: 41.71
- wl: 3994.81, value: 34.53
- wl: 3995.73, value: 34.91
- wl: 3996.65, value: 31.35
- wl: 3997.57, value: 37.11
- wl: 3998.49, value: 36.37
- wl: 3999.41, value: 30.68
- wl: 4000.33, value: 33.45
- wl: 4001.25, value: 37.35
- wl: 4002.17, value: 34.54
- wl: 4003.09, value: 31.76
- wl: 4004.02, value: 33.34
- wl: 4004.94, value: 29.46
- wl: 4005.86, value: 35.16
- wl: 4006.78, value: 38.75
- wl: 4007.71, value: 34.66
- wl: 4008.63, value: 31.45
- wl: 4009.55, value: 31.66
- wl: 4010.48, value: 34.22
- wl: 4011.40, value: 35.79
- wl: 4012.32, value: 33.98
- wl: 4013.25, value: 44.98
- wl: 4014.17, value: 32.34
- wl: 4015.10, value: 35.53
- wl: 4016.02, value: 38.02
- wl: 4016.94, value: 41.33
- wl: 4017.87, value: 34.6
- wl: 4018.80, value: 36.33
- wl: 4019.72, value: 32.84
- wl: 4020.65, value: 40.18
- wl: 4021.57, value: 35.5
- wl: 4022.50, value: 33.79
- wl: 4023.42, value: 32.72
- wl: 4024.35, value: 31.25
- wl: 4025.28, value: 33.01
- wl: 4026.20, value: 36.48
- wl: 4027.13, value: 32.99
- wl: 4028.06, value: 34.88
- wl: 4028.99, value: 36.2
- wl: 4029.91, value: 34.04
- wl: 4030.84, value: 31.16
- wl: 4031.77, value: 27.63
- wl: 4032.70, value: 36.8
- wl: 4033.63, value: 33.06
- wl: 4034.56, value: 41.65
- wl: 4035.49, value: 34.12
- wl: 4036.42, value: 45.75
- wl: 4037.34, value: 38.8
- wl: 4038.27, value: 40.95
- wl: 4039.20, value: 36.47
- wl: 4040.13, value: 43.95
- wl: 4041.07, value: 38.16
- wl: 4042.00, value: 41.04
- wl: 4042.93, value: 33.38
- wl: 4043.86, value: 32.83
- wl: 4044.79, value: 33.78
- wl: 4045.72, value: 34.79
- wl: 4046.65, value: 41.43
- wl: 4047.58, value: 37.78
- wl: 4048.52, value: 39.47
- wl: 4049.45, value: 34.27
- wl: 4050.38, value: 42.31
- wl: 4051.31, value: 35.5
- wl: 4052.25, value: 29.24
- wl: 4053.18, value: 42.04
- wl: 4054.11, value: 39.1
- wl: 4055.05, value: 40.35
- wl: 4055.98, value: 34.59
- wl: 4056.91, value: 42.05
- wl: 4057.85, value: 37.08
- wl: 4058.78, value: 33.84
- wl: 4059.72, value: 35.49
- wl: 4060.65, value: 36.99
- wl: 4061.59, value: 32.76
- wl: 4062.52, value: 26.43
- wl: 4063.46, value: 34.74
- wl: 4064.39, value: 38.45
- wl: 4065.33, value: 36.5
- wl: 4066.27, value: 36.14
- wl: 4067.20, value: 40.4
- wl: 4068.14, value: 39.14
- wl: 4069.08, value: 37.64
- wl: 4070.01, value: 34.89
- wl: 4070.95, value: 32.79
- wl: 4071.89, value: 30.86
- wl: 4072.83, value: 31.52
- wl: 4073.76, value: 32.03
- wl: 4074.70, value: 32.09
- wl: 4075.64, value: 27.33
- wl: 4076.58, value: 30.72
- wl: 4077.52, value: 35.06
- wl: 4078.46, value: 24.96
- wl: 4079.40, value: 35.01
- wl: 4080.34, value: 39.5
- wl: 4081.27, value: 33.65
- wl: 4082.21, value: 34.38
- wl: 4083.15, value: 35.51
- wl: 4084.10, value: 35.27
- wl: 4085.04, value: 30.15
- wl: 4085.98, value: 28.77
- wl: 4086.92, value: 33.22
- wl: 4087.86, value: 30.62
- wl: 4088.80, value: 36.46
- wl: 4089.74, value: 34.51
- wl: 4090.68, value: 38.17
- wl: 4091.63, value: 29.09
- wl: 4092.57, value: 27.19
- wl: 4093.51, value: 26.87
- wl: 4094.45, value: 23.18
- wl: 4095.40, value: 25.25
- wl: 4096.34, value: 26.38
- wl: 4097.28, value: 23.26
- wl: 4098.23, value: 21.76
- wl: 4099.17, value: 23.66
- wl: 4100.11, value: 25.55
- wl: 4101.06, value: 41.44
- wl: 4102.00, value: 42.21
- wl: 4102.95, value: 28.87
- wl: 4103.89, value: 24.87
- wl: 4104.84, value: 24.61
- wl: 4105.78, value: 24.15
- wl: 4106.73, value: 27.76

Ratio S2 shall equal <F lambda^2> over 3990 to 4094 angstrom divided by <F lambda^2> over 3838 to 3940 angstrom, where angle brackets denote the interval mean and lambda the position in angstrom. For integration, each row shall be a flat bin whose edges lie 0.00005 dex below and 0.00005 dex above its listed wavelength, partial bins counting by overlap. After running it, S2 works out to 1.27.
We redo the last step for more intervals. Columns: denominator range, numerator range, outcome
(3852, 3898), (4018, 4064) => 1.34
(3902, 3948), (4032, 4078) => 1.24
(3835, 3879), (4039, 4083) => 1.30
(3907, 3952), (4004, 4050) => 1.20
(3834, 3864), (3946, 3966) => 1.12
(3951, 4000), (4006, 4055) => 1.26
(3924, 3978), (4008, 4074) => 1.35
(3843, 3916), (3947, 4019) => 1.09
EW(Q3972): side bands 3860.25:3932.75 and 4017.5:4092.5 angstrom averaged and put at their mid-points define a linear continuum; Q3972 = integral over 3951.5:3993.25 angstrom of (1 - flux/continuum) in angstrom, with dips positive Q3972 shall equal 5.3 angstrom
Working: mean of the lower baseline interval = 30.6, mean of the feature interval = 28.7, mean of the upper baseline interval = 35.2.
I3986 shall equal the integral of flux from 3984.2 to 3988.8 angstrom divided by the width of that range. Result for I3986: 31.4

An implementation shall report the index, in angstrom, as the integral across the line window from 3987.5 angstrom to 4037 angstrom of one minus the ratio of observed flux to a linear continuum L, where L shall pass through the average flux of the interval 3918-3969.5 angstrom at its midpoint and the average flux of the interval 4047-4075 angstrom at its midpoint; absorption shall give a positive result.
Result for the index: -3.1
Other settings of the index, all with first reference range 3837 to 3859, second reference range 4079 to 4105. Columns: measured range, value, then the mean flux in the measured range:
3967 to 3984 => 1.9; 26.5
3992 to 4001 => -1.7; 35.5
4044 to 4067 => -4.5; 36.5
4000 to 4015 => -2.3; 34.6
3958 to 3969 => 2.0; 24.4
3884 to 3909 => 1.4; 27.5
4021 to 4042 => -4.0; 36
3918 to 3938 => 0.5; 28.7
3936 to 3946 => -0.3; 30.5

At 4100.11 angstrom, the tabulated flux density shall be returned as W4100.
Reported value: 25.55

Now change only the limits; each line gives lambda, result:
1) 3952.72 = 30.87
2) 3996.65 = 31.35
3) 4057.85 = 37.08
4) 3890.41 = 21.61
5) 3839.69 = 22.64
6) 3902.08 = 35.7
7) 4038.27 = 40.95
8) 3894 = 24.3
